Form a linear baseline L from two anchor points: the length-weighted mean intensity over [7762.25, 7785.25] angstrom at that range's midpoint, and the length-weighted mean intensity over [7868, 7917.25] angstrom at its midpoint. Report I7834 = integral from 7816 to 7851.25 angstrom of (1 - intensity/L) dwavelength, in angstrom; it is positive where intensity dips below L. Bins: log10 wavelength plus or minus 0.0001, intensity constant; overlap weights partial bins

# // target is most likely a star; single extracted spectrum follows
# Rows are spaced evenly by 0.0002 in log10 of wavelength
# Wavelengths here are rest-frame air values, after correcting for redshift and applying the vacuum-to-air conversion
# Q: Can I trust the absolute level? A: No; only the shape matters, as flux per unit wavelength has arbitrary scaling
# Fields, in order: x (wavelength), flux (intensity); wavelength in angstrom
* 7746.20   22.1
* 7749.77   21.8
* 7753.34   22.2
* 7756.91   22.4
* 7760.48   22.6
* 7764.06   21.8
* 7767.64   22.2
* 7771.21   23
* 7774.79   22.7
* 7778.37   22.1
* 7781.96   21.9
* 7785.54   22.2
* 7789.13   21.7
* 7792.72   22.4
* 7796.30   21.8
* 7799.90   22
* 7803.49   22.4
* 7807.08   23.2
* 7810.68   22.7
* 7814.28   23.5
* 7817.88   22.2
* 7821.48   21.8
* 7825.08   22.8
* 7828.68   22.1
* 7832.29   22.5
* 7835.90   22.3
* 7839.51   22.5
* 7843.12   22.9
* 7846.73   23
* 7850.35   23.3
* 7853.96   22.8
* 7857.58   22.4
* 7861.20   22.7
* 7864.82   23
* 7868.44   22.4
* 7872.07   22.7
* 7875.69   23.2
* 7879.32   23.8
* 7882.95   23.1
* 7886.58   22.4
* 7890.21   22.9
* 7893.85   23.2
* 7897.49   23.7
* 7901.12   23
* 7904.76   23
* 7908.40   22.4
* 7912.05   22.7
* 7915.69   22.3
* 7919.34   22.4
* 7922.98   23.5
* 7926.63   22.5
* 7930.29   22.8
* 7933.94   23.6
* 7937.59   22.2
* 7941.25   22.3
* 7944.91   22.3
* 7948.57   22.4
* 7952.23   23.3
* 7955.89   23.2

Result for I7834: 0.1 angstrom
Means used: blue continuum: 22.3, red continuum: 22.9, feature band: 22.5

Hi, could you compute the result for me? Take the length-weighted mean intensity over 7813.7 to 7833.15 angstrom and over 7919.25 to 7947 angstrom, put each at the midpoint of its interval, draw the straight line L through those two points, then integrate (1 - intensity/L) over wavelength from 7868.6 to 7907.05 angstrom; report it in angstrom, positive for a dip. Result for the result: -0.79 angstrom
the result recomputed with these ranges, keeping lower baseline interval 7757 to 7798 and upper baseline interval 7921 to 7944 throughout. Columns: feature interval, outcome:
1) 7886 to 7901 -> -0.3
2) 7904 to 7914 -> 0.0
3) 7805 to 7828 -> -0.3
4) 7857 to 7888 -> -0.4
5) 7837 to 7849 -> -0.2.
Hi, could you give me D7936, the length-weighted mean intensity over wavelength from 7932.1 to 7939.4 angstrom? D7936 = 22.9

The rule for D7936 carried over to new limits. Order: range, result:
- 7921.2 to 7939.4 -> 22.9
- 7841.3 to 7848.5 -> 23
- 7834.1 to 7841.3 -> 22.4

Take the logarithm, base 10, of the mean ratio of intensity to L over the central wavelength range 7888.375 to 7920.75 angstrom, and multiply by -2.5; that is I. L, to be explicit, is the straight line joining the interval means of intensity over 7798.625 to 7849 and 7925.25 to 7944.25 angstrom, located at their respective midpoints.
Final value -0.01 mag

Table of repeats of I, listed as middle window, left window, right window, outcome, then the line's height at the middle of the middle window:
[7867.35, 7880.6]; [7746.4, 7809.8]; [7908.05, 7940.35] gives -0.02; 22.6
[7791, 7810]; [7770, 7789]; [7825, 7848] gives 0.00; 22.4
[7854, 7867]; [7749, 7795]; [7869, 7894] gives 0.01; 22.9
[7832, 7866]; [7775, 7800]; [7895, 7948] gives -0.02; 22.4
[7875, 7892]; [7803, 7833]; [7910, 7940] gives -0.02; 22.7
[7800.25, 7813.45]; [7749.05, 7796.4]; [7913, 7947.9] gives -0.02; 22.3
